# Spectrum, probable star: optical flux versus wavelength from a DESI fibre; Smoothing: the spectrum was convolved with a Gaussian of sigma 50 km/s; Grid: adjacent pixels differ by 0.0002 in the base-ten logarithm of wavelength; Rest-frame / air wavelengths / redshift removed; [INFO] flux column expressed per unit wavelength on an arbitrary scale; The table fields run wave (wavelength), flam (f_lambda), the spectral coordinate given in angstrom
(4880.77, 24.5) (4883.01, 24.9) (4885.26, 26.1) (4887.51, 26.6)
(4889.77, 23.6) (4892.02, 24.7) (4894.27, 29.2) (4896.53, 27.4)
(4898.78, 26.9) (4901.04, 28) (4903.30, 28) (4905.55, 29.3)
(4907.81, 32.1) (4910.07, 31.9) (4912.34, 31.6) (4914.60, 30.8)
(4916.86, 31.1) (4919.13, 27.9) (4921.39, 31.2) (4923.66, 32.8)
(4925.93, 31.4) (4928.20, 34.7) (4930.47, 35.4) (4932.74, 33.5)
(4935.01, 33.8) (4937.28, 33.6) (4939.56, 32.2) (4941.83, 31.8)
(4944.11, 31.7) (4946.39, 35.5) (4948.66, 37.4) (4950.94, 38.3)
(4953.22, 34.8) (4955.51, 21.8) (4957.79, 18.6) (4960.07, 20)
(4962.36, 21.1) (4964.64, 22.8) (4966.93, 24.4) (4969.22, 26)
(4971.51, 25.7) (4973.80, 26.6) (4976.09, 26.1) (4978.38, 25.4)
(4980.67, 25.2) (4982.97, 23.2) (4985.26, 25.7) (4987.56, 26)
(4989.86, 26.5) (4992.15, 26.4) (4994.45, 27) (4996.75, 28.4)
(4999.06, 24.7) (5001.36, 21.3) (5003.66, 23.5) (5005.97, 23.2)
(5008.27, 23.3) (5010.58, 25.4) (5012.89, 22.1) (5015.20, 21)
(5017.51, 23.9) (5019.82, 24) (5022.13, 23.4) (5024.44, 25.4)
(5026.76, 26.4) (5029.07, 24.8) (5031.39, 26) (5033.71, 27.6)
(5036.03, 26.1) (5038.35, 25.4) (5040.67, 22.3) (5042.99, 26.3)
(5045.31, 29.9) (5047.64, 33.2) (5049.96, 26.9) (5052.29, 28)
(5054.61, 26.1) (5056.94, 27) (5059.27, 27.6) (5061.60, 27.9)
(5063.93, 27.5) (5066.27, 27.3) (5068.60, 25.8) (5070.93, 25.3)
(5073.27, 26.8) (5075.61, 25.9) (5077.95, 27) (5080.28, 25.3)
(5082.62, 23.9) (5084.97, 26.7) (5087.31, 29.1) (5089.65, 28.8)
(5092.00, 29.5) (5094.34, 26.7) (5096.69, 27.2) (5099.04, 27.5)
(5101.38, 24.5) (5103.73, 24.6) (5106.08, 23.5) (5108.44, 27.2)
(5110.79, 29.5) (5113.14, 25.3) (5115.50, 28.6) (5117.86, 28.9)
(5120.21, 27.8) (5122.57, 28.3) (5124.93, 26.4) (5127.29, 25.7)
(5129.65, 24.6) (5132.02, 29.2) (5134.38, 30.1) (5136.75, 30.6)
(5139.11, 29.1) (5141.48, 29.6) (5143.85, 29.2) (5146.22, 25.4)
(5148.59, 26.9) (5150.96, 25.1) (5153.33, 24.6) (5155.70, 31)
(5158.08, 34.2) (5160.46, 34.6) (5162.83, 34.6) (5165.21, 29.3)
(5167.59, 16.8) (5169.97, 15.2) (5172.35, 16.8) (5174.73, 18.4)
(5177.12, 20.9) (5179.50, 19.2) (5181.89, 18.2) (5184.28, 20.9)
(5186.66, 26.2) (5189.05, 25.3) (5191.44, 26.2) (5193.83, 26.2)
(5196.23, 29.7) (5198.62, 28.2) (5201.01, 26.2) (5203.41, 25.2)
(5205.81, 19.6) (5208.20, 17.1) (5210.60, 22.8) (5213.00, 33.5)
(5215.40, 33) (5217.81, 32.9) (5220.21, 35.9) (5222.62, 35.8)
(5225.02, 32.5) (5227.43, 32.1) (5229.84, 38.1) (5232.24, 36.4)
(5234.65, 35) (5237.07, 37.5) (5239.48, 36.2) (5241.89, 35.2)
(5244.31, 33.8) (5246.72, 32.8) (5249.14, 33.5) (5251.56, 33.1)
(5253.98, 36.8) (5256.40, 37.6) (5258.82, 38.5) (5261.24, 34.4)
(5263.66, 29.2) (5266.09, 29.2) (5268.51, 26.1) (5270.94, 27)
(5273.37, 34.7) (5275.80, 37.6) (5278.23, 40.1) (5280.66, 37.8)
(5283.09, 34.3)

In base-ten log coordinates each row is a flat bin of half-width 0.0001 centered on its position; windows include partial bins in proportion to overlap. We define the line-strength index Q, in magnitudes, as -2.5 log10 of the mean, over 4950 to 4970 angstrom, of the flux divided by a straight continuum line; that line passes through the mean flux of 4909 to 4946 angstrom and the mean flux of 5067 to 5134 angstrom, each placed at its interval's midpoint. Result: 0.236 mag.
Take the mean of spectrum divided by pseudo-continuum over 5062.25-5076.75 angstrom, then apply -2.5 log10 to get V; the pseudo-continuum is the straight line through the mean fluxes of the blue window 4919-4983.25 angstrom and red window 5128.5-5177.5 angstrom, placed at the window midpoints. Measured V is 0.05 mag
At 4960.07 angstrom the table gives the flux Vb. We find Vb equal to 20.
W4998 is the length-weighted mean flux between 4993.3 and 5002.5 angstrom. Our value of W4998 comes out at 25.3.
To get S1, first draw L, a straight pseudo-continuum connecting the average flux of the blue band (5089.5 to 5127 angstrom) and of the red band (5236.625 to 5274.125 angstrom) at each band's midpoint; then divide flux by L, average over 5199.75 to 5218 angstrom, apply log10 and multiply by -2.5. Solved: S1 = 0.21 mag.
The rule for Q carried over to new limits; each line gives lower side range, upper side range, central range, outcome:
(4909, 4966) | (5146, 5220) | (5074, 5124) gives 0.01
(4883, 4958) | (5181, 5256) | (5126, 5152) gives 0.10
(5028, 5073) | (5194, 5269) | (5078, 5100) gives 0.03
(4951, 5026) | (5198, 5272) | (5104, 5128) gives 0.05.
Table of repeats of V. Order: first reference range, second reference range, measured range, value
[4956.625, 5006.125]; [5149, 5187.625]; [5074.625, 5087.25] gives -0.08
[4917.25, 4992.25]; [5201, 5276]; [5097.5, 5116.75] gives 0.16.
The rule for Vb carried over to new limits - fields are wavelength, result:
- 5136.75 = 30.6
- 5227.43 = 32.1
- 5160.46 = 34.6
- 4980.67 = 25.2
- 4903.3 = 28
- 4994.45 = 27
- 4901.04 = 28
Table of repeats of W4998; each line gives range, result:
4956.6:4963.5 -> 19.9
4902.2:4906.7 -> 28.7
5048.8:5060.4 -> 27.1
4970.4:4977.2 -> 26.1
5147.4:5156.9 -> 26.9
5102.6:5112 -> 26.2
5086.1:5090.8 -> 29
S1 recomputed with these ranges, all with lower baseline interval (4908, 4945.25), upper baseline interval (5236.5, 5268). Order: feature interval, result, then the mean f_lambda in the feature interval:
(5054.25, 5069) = 0.214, 27.1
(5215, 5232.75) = -0.018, 34.6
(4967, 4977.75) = 0.246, 25.9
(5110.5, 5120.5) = 0.194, 27.9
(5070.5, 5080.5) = 0.255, 26.2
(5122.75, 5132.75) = 0.252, 26.5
